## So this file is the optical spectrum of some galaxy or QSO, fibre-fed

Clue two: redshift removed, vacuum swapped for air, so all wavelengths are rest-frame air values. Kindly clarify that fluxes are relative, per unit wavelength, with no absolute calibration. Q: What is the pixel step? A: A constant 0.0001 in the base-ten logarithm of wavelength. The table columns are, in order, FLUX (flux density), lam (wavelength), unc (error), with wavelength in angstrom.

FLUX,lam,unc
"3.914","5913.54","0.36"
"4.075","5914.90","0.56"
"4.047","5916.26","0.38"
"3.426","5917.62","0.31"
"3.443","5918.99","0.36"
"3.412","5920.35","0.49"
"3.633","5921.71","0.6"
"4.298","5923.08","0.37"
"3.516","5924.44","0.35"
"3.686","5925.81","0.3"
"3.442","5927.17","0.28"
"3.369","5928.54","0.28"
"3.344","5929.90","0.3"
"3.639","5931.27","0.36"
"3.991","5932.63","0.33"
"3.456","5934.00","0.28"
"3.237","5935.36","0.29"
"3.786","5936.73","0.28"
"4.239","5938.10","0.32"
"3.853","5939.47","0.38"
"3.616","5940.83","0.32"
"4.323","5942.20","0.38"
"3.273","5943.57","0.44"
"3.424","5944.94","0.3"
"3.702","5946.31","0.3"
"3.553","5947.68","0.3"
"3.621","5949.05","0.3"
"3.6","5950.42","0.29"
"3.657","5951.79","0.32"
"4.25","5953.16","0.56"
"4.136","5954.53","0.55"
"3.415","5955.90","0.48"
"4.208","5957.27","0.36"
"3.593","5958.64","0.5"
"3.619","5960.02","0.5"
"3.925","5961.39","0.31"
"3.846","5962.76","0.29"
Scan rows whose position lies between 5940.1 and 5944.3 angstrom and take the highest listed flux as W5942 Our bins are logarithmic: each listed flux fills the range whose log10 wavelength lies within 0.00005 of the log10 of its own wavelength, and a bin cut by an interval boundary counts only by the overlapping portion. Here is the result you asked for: 4.323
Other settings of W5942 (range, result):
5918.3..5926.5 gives 4.298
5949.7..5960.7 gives 4.25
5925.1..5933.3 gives 3.991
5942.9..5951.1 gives 3.702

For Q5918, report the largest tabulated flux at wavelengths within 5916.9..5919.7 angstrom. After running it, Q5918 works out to 3.443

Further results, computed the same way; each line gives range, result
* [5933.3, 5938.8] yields 4.239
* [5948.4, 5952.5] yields 3.657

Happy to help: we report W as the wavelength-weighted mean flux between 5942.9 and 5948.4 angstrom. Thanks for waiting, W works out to 3.49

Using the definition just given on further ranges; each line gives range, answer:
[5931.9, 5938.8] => 3.74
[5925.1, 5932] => 3.5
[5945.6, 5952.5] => 3.63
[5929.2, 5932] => 3.51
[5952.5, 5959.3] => 3.92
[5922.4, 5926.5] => 3.83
